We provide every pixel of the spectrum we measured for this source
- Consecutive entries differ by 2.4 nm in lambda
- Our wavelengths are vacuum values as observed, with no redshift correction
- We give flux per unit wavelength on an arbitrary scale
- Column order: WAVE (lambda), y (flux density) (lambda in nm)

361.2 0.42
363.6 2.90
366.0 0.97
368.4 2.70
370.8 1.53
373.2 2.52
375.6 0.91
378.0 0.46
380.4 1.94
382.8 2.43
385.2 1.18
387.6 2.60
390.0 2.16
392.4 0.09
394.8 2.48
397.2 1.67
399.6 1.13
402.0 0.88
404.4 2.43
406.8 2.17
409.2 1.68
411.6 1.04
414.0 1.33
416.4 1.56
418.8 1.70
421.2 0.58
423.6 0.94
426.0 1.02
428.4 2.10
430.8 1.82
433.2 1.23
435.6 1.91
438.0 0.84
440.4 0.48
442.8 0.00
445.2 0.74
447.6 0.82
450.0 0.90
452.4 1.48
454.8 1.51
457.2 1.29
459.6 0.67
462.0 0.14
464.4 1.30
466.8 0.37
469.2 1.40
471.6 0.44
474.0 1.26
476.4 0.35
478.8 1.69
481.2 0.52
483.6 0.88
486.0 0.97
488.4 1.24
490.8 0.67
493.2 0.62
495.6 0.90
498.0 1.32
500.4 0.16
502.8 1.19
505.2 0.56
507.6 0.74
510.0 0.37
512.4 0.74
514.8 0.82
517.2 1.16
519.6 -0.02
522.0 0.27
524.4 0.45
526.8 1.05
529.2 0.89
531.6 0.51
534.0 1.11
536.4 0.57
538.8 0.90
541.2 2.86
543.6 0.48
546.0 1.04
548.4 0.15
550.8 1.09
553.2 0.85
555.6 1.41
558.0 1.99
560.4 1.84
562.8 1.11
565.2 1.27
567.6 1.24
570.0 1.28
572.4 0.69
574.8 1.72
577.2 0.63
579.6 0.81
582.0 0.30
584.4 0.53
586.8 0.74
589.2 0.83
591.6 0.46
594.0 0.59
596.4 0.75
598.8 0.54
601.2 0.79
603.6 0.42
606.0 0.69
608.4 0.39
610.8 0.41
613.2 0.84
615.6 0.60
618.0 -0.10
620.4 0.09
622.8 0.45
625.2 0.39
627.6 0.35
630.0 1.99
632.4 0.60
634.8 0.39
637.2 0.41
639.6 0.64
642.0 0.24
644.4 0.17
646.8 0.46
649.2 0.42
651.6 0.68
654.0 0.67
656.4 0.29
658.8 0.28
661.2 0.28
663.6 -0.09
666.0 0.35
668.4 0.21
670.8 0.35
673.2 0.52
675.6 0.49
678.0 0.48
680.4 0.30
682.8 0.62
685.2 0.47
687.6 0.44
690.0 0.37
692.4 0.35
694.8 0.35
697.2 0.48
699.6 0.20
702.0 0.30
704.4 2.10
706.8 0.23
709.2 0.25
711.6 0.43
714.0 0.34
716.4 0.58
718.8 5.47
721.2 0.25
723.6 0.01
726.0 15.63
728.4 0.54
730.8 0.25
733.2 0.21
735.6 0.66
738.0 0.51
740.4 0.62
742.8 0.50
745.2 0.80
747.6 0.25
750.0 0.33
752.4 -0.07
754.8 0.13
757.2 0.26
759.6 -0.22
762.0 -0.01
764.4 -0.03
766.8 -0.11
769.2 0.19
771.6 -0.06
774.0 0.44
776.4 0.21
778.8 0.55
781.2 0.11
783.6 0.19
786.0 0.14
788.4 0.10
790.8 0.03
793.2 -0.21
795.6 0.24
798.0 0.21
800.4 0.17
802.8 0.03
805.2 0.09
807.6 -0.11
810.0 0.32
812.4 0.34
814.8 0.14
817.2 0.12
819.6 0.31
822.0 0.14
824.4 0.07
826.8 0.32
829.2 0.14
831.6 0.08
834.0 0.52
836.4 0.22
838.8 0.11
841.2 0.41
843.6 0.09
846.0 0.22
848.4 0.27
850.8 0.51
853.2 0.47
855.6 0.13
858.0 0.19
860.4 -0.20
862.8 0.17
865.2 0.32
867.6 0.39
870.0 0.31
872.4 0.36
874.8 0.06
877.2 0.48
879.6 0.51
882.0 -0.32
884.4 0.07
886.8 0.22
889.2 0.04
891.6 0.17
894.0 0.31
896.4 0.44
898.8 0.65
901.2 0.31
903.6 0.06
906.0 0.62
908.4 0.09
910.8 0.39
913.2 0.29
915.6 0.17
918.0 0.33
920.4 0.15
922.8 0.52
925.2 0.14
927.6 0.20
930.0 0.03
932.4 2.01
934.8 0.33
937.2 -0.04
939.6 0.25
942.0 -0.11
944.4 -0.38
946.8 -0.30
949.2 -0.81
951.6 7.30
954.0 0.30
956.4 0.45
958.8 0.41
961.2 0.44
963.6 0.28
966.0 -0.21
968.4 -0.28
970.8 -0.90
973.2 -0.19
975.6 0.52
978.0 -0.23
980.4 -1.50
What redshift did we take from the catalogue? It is 0.450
